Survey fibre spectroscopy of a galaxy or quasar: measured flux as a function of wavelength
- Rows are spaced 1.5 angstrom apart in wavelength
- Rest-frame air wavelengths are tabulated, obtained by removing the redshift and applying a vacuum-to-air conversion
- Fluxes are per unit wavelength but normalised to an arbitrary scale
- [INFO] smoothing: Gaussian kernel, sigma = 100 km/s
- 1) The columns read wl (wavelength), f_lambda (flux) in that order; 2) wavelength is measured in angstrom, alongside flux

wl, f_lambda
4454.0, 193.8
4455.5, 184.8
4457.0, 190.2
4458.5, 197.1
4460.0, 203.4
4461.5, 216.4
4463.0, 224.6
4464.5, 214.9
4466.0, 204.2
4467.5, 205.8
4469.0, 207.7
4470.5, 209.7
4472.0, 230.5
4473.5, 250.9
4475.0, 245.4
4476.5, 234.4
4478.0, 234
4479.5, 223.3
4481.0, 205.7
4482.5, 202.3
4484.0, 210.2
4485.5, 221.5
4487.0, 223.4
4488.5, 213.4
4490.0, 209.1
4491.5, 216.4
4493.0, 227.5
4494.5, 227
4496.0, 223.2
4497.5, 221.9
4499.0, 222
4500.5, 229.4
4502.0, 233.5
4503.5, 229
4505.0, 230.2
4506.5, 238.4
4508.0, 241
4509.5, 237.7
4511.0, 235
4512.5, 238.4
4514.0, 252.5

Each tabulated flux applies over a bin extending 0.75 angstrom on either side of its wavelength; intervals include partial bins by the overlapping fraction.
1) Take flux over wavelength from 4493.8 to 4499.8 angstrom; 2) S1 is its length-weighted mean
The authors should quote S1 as 224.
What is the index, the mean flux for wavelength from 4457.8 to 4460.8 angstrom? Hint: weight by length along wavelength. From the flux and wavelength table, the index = 201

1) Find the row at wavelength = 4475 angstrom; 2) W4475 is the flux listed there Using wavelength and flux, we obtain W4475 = 245.4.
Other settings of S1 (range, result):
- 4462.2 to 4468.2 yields 212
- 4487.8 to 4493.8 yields 217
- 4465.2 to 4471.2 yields 207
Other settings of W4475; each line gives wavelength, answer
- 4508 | 241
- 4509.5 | 237.7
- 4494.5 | 227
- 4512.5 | 238.4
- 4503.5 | 229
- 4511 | 235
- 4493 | 227.5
